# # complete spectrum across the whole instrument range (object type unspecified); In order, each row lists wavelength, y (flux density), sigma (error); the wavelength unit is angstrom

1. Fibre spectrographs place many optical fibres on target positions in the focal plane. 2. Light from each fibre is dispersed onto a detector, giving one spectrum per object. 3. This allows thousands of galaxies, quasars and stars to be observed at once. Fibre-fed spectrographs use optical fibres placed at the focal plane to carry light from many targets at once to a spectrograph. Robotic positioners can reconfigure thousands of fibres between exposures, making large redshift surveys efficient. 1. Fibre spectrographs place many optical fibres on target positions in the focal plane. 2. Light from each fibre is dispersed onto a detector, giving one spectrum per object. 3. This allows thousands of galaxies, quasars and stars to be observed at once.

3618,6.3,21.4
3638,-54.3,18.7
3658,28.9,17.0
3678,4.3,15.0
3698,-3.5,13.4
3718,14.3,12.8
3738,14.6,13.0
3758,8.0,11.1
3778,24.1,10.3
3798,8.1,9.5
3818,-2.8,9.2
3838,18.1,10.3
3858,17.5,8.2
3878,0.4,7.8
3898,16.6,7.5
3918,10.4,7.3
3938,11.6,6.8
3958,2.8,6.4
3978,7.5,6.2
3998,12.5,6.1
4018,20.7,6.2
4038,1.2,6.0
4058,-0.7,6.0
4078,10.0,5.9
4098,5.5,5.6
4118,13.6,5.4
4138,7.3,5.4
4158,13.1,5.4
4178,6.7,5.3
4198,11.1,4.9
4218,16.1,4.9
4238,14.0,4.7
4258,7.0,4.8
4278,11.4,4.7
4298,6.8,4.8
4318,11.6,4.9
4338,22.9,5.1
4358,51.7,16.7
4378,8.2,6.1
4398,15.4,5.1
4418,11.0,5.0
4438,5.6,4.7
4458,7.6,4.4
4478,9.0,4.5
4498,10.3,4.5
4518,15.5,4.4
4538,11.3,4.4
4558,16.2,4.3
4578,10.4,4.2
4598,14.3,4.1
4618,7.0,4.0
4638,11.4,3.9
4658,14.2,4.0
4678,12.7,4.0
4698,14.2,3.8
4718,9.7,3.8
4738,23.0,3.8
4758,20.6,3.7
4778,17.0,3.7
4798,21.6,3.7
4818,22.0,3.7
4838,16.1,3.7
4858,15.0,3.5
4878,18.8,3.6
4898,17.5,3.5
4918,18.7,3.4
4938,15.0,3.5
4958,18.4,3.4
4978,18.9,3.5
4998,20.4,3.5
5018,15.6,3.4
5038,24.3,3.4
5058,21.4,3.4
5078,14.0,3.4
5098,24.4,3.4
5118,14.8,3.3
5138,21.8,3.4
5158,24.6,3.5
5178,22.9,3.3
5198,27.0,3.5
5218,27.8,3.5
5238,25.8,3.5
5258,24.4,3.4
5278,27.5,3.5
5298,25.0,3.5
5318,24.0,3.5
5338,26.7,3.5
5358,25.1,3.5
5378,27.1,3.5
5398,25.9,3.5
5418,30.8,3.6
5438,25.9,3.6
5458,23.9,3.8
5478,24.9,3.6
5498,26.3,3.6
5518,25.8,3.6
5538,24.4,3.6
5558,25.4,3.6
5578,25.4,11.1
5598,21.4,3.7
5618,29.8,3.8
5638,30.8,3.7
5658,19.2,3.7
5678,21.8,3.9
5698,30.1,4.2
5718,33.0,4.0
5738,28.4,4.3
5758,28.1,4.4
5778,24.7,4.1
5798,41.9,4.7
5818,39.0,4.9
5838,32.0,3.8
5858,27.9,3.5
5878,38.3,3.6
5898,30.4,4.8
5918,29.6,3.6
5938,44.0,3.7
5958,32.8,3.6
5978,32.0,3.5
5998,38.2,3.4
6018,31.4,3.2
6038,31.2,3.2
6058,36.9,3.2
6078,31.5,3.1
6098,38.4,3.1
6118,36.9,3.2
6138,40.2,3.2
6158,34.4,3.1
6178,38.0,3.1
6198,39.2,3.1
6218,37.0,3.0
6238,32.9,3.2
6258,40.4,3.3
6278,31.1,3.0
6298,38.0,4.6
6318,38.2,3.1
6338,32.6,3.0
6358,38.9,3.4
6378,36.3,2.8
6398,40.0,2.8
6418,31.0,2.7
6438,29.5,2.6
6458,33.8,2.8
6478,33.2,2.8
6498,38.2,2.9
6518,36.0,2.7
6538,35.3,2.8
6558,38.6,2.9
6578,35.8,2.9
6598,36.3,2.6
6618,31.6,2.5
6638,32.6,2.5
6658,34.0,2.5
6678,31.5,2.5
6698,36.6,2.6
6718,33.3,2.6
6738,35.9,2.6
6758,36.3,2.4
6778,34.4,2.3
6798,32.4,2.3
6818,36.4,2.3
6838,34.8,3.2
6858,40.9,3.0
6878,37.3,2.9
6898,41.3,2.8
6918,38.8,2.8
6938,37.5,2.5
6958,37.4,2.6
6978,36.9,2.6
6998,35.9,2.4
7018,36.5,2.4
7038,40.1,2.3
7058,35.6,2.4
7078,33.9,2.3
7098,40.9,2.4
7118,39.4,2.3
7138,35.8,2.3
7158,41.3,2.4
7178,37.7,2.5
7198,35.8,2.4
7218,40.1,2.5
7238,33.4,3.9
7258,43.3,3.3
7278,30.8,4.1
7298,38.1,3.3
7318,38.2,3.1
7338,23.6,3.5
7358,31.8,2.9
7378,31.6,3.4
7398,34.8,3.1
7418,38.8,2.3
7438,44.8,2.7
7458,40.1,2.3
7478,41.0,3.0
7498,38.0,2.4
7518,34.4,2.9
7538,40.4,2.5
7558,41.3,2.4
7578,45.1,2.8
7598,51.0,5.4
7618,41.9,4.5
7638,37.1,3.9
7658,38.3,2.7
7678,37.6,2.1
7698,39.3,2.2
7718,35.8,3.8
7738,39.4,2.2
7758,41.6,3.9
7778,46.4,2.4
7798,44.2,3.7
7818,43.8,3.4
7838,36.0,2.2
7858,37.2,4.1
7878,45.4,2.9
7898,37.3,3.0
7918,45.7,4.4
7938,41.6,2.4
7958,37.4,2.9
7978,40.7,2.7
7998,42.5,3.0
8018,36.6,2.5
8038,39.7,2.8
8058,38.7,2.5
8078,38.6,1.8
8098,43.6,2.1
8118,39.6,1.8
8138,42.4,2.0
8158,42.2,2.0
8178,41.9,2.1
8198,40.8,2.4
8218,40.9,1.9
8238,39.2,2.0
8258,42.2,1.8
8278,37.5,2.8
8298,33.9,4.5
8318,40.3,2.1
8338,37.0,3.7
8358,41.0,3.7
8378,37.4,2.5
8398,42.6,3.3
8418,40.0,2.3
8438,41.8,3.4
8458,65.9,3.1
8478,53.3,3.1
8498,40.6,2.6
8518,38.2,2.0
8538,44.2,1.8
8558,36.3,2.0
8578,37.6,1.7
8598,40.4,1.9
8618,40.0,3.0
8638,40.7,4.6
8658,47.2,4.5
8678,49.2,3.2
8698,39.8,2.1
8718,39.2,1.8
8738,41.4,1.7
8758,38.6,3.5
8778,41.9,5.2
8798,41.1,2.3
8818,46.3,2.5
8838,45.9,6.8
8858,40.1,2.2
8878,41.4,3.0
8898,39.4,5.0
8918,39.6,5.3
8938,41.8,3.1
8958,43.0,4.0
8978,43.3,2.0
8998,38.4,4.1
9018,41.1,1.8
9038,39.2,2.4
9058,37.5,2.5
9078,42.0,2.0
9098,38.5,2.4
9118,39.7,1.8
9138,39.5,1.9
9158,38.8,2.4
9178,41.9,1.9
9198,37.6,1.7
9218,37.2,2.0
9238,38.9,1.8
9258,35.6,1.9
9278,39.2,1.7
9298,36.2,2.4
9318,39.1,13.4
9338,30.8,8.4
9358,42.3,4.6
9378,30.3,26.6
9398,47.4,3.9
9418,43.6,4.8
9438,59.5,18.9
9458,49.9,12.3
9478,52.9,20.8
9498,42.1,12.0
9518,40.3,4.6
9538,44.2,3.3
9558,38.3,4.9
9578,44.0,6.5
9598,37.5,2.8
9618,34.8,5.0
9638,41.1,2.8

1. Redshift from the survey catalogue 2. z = 0.29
